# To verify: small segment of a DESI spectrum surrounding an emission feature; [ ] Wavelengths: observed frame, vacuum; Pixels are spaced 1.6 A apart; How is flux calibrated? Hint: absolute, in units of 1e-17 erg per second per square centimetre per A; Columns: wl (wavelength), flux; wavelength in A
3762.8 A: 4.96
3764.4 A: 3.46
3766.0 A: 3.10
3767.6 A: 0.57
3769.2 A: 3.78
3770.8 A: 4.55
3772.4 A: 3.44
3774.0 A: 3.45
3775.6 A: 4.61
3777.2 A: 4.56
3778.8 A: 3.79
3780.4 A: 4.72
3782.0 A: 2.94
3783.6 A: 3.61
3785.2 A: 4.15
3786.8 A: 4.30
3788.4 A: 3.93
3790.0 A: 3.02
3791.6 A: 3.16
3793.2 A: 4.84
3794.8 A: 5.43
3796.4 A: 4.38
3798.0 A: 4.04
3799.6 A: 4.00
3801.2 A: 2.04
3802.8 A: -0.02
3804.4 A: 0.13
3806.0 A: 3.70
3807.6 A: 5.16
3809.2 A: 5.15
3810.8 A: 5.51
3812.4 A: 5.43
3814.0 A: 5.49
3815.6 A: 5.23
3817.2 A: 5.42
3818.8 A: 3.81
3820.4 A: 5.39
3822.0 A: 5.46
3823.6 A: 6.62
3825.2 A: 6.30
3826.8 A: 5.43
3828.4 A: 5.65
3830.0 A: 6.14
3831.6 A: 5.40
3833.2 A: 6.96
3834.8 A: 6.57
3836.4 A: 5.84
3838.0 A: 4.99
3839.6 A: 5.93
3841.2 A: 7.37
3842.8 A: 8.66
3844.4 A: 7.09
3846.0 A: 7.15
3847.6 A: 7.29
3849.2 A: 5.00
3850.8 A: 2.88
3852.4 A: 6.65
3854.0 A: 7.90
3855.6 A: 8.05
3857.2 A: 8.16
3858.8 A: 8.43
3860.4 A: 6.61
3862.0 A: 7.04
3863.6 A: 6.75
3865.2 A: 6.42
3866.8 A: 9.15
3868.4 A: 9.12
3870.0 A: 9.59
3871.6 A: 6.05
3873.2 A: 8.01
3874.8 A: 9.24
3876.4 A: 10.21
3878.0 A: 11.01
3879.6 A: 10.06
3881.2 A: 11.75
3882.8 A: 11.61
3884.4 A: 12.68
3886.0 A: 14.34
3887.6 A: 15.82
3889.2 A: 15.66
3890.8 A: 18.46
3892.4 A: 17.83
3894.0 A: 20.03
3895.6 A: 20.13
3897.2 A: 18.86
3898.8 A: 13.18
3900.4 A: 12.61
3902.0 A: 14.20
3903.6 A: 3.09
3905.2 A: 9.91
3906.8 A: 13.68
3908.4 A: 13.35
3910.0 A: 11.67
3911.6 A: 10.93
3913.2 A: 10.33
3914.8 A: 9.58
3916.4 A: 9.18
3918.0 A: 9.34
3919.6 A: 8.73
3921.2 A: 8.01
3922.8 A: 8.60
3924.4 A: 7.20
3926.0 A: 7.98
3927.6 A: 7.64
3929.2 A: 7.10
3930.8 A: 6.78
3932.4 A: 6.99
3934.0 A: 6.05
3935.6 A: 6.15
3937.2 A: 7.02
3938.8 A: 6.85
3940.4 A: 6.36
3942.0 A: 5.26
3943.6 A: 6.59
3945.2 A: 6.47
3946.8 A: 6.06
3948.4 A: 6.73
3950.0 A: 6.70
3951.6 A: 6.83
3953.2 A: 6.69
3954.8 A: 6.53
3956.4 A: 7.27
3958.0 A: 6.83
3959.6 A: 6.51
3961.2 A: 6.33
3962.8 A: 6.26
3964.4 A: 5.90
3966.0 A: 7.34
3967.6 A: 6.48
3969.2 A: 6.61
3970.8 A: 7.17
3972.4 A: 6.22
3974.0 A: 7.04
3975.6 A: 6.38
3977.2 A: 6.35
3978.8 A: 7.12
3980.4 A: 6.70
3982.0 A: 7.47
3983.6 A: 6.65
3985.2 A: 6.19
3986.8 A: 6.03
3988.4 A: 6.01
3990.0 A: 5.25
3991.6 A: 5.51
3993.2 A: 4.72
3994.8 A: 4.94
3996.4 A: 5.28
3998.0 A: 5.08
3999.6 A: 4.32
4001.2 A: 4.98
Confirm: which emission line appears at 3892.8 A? Lyman alpha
